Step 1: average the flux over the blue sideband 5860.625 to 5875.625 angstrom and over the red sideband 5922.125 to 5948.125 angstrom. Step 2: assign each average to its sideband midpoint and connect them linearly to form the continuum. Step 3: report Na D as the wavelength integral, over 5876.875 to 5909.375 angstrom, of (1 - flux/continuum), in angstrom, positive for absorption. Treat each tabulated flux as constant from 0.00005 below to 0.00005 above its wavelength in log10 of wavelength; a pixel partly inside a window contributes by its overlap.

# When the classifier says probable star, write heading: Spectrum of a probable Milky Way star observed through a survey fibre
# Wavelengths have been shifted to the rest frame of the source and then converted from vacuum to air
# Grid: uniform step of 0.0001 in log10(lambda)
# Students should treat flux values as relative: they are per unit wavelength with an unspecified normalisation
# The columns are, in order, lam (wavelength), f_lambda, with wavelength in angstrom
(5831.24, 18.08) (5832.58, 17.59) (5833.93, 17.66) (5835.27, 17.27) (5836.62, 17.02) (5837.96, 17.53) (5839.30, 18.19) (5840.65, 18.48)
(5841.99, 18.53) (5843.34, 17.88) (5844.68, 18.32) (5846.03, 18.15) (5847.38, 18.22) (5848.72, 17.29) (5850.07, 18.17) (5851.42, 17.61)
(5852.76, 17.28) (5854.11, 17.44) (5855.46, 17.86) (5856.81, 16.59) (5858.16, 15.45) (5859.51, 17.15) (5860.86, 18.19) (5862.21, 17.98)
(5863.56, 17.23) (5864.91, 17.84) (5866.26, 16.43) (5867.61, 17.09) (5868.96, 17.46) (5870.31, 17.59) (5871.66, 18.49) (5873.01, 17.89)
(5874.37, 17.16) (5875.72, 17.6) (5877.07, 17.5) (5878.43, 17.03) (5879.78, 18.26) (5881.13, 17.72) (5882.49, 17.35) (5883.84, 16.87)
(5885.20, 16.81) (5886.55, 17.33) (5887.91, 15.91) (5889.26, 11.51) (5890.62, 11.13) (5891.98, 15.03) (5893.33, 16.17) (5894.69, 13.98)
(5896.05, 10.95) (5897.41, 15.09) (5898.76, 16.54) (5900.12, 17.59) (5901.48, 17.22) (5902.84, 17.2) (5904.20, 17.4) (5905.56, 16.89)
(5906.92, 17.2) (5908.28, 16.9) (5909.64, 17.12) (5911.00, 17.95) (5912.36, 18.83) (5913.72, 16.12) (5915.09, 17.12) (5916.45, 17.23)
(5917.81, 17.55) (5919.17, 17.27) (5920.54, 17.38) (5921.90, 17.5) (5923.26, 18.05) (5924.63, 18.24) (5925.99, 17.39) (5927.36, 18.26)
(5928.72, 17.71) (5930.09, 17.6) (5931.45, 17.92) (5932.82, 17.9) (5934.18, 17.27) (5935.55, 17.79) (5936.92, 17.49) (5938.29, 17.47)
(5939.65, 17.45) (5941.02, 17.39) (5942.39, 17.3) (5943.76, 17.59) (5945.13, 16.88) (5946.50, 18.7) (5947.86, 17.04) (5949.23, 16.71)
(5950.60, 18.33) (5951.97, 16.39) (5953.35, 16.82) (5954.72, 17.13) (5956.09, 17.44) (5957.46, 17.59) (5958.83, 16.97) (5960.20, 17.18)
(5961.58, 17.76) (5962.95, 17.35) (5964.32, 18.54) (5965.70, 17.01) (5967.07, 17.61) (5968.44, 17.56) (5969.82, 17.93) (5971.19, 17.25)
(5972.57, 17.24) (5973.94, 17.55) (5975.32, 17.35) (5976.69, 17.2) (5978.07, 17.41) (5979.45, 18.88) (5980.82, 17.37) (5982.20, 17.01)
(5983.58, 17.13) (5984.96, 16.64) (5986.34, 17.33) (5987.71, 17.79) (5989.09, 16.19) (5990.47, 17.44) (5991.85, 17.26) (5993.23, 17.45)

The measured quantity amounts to 2.9 angstrom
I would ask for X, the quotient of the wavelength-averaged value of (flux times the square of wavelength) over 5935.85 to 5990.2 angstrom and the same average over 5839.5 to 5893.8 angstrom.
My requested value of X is 1.05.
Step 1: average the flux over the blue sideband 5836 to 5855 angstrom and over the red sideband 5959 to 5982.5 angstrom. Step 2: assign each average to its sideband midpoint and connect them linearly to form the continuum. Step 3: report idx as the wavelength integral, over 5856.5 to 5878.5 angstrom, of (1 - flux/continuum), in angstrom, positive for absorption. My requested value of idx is 0.6 angstrom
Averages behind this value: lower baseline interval 17.9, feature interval 17.4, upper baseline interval 17.5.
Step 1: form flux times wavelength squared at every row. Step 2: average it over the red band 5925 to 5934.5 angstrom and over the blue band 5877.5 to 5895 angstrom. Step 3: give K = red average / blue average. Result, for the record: 1.1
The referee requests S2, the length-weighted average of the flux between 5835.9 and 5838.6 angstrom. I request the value 17.3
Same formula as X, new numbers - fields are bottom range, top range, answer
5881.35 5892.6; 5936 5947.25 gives 1.17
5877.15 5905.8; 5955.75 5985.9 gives 1.13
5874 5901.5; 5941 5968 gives 1.12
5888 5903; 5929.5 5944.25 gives 1.21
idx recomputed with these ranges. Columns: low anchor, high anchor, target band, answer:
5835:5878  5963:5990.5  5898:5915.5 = 0.3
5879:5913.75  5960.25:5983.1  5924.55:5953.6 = -1.0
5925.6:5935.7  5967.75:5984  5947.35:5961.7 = 0.3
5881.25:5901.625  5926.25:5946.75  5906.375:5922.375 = -0.8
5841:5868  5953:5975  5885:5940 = 2.4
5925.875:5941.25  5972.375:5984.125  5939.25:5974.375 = 0.3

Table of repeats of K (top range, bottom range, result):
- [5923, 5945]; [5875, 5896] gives 1.13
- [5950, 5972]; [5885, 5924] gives 1.09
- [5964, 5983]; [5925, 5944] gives 1.01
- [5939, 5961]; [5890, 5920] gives 1.08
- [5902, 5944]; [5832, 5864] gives 1.02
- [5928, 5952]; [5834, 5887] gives 1.03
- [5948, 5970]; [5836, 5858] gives 1.02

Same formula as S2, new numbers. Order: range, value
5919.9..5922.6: 17.5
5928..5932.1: 17.8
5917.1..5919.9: 17.4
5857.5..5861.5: 16.9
